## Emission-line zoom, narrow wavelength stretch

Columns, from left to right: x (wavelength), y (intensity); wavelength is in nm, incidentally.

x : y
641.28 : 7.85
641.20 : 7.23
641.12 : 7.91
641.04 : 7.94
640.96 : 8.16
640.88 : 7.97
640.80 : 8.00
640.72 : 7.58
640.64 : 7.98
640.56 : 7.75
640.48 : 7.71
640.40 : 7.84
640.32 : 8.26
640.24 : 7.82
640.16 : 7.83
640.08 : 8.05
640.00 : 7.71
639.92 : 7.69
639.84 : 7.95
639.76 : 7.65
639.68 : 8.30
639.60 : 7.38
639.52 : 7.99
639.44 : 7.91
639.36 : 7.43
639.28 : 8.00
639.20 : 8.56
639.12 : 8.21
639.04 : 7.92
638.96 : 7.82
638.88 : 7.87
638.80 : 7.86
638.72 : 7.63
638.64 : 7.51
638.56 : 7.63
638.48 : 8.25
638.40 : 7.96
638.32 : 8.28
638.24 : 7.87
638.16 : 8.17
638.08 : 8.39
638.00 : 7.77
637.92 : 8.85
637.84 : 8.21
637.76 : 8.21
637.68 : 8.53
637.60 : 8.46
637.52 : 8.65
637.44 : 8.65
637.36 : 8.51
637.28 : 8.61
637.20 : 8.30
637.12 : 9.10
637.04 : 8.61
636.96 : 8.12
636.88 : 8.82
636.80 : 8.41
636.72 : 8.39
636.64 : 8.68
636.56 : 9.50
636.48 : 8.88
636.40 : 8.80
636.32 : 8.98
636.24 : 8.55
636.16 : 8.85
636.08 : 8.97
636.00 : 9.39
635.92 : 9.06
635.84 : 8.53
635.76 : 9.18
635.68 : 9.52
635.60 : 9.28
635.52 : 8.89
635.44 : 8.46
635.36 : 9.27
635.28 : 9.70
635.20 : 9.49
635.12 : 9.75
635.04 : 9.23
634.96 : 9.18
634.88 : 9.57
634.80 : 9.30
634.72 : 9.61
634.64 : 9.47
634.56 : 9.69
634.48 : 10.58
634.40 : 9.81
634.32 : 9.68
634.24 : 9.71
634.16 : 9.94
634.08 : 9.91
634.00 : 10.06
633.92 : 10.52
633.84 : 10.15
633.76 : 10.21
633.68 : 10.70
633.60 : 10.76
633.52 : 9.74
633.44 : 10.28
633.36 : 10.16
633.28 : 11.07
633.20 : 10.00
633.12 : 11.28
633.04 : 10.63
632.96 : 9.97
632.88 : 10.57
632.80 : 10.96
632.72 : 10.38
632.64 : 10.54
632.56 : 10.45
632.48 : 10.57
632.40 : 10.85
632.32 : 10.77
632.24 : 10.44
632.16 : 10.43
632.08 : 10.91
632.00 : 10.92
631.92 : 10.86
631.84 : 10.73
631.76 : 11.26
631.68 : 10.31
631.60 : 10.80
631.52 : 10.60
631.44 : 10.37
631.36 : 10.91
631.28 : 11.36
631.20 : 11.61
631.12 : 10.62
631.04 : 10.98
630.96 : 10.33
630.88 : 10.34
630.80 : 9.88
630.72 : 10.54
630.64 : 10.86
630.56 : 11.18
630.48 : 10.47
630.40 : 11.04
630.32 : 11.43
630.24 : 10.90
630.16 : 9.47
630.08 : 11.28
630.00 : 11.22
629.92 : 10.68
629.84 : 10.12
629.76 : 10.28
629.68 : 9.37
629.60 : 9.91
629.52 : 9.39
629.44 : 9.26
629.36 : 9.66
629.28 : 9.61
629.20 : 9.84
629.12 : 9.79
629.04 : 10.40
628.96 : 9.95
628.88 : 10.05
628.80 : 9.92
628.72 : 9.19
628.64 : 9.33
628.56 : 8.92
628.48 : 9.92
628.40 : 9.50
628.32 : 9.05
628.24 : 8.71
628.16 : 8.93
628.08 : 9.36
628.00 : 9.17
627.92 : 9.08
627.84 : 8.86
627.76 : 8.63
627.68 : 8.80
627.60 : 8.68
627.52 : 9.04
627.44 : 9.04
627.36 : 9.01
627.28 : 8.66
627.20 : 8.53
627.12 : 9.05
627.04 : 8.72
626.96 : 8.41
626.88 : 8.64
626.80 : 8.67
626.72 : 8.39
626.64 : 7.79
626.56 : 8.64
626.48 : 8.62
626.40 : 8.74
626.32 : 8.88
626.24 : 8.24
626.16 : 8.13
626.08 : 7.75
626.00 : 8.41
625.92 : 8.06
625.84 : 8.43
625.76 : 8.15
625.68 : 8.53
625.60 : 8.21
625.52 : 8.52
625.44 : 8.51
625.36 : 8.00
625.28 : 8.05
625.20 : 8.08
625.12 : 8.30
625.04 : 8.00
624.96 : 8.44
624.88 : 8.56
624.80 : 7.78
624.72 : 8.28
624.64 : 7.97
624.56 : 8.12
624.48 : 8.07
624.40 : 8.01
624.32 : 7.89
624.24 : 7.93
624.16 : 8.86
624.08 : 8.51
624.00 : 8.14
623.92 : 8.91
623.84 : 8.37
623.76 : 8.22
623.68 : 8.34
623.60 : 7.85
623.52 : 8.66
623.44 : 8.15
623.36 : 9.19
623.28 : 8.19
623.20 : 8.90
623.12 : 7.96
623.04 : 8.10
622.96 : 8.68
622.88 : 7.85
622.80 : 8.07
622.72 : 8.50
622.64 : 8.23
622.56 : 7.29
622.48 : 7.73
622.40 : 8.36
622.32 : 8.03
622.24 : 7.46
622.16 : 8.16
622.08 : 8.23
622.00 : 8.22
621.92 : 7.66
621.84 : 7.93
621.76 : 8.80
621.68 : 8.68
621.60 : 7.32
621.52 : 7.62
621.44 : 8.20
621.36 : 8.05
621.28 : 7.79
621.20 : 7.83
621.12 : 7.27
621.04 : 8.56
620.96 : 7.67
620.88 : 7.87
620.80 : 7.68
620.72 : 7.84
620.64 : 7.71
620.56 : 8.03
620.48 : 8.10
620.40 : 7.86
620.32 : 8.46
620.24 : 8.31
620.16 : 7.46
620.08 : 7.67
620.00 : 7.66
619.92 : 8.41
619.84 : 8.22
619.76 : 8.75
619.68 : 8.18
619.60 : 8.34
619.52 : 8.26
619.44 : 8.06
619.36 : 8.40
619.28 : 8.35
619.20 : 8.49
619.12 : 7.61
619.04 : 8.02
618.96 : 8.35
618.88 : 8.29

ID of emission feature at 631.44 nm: Mg II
